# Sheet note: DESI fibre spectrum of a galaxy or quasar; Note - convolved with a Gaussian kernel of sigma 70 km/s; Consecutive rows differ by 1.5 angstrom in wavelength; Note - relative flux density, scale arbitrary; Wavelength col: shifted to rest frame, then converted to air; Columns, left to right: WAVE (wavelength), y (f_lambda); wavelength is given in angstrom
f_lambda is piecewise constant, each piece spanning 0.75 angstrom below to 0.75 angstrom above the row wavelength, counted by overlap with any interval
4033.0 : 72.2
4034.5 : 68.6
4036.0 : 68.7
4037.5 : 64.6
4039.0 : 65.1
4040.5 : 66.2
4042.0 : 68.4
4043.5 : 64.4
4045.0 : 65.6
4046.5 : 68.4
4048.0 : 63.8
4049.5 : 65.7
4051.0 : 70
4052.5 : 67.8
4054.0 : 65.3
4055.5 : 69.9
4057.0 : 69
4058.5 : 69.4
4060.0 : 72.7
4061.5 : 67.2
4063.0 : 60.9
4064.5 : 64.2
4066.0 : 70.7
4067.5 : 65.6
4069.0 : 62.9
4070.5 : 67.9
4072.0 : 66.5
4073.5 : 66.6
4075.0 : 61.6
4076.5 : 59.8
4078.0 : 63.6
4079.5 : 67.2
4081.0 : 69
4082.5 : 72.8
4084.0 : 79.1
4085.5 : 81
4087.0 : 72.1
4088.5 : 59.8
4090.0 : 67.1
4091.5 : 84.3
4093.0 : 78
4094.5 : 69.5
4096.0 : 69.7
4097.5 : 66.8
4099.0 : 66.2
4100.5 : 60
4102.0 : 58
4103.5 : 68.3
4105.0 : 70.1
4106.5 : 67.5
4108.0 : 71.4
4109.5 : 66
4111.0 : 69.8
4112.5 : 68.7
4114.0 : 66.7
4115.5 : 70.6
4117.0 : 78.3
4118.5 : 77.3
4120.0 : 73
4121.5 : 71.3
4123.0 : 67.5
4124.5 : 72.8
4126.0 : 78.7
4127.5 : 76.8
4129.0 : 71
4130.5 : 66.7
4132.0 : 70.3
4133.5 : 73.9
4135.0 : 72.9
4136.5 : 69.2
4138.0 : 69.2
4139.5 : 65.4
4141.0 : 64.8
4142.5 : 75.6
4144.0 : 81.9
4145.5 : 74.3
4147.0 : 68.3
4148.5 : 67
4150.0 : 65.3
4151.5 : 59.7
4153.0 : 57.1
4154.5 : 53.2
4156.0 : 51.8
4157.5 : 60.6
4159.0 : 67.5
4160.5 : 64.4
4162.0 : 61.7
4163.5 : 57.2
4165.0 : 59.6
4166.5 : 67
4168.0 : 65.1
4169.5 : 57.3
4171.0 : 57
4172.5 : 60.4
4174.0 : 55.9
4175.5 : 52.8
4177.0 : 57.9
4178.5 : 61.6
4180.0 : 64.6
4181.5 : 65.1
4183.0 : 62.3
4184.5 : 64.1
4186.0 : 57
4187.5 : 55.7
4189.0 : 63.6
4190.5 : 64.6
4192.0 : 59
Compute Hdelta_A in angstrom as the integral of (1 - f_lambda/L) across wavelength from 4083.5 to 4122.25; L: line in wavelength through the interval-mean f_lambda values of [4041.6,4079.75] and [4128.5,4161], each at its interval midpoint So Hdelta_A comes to -2.2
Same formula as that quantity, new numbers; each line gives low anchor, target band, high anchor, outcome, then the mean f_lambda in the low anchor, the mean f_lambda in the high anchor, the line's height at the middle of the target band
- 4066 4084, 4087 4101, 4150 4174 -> -0.9 angstrom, 66.5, 60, 65.1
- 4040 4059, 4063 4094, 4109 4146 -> 0.1 angstrom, 67.2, 71.7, 68.9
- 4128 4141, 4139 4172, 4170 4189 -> 0.7 angstrom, 69.7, 59.7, 65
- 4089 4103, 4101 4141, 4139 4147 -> 0.2 angstrom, 68.7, 72.2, 70.6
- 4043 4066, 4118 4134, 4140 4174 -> -2.0 angstrom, 67.1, 63.3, 64.5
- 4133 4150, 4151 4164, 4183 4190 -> 1.5 angstrom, 70.8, 60.5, 67.2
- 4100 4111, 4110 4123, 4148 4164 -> -1.3 angstrom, 66.3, 60.5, 65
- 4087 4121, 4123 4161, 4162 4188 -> -2.0 angstrom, 69.5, 60.1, 64.5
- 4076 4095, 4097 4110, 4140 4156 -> 0.7 angstrom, 71.2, 66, 69.7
